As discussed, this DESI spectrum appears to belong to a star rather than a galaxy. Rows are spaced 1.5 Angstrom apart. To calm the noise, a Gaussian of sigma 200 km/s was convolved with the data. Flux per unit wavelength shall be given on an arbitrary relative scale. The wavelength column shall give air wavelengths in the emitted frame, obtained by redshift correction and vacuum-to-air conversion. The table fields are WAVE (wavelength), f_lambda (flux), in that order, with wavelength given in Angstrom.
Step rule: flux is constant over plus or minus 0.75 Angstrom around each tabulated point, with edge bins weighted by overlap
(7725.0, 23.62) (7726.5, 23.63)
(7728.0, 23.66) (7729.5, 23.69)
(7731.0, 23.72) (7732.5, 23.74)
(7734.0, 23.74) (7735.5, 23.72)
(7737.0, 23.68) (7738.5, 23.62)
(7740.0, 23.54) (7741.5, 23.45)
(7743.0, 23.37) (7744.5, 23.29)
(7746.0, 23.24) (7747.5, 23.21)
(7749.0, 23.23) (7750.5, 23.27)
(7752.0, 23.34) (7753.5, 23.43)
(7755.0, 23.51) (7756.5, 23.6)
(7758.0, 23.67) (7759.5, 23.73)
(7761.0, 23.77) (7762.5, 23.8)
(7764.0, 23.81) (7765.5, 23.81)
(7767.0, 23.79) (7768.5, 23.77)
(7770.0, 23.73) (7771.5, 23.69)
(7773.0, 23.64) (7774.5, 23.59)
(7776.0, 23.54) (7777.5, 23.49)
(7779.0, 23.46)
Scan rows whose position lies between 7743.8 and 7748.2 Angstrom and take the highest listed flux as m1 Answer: 23.29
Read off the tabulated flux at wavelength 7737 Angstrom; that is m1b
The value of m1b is 23.68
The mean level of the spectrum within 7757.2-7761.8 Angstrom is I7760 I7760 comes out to 23.7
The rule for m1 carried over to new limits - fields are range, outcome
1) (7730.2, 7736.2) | 23.74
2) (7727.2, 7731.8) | 23.72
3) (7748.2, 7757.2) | 23.6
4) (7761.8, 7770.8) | 23.81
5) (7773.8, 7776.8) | 23.59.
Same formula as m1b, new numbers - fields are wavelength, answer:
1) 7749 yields 23.23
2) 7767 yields 23.79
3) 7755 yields 23.51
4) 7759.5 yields 23.73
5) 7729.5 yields 23.69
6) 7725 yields 23.62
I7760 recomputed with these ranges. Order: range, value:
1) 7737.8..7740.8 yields 23.6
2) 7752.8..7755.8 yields 23.5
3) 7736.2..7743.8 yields 23.5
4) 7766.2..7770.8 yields 23.8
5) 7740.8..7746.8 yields 23.3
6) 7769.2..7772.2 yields 23.7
